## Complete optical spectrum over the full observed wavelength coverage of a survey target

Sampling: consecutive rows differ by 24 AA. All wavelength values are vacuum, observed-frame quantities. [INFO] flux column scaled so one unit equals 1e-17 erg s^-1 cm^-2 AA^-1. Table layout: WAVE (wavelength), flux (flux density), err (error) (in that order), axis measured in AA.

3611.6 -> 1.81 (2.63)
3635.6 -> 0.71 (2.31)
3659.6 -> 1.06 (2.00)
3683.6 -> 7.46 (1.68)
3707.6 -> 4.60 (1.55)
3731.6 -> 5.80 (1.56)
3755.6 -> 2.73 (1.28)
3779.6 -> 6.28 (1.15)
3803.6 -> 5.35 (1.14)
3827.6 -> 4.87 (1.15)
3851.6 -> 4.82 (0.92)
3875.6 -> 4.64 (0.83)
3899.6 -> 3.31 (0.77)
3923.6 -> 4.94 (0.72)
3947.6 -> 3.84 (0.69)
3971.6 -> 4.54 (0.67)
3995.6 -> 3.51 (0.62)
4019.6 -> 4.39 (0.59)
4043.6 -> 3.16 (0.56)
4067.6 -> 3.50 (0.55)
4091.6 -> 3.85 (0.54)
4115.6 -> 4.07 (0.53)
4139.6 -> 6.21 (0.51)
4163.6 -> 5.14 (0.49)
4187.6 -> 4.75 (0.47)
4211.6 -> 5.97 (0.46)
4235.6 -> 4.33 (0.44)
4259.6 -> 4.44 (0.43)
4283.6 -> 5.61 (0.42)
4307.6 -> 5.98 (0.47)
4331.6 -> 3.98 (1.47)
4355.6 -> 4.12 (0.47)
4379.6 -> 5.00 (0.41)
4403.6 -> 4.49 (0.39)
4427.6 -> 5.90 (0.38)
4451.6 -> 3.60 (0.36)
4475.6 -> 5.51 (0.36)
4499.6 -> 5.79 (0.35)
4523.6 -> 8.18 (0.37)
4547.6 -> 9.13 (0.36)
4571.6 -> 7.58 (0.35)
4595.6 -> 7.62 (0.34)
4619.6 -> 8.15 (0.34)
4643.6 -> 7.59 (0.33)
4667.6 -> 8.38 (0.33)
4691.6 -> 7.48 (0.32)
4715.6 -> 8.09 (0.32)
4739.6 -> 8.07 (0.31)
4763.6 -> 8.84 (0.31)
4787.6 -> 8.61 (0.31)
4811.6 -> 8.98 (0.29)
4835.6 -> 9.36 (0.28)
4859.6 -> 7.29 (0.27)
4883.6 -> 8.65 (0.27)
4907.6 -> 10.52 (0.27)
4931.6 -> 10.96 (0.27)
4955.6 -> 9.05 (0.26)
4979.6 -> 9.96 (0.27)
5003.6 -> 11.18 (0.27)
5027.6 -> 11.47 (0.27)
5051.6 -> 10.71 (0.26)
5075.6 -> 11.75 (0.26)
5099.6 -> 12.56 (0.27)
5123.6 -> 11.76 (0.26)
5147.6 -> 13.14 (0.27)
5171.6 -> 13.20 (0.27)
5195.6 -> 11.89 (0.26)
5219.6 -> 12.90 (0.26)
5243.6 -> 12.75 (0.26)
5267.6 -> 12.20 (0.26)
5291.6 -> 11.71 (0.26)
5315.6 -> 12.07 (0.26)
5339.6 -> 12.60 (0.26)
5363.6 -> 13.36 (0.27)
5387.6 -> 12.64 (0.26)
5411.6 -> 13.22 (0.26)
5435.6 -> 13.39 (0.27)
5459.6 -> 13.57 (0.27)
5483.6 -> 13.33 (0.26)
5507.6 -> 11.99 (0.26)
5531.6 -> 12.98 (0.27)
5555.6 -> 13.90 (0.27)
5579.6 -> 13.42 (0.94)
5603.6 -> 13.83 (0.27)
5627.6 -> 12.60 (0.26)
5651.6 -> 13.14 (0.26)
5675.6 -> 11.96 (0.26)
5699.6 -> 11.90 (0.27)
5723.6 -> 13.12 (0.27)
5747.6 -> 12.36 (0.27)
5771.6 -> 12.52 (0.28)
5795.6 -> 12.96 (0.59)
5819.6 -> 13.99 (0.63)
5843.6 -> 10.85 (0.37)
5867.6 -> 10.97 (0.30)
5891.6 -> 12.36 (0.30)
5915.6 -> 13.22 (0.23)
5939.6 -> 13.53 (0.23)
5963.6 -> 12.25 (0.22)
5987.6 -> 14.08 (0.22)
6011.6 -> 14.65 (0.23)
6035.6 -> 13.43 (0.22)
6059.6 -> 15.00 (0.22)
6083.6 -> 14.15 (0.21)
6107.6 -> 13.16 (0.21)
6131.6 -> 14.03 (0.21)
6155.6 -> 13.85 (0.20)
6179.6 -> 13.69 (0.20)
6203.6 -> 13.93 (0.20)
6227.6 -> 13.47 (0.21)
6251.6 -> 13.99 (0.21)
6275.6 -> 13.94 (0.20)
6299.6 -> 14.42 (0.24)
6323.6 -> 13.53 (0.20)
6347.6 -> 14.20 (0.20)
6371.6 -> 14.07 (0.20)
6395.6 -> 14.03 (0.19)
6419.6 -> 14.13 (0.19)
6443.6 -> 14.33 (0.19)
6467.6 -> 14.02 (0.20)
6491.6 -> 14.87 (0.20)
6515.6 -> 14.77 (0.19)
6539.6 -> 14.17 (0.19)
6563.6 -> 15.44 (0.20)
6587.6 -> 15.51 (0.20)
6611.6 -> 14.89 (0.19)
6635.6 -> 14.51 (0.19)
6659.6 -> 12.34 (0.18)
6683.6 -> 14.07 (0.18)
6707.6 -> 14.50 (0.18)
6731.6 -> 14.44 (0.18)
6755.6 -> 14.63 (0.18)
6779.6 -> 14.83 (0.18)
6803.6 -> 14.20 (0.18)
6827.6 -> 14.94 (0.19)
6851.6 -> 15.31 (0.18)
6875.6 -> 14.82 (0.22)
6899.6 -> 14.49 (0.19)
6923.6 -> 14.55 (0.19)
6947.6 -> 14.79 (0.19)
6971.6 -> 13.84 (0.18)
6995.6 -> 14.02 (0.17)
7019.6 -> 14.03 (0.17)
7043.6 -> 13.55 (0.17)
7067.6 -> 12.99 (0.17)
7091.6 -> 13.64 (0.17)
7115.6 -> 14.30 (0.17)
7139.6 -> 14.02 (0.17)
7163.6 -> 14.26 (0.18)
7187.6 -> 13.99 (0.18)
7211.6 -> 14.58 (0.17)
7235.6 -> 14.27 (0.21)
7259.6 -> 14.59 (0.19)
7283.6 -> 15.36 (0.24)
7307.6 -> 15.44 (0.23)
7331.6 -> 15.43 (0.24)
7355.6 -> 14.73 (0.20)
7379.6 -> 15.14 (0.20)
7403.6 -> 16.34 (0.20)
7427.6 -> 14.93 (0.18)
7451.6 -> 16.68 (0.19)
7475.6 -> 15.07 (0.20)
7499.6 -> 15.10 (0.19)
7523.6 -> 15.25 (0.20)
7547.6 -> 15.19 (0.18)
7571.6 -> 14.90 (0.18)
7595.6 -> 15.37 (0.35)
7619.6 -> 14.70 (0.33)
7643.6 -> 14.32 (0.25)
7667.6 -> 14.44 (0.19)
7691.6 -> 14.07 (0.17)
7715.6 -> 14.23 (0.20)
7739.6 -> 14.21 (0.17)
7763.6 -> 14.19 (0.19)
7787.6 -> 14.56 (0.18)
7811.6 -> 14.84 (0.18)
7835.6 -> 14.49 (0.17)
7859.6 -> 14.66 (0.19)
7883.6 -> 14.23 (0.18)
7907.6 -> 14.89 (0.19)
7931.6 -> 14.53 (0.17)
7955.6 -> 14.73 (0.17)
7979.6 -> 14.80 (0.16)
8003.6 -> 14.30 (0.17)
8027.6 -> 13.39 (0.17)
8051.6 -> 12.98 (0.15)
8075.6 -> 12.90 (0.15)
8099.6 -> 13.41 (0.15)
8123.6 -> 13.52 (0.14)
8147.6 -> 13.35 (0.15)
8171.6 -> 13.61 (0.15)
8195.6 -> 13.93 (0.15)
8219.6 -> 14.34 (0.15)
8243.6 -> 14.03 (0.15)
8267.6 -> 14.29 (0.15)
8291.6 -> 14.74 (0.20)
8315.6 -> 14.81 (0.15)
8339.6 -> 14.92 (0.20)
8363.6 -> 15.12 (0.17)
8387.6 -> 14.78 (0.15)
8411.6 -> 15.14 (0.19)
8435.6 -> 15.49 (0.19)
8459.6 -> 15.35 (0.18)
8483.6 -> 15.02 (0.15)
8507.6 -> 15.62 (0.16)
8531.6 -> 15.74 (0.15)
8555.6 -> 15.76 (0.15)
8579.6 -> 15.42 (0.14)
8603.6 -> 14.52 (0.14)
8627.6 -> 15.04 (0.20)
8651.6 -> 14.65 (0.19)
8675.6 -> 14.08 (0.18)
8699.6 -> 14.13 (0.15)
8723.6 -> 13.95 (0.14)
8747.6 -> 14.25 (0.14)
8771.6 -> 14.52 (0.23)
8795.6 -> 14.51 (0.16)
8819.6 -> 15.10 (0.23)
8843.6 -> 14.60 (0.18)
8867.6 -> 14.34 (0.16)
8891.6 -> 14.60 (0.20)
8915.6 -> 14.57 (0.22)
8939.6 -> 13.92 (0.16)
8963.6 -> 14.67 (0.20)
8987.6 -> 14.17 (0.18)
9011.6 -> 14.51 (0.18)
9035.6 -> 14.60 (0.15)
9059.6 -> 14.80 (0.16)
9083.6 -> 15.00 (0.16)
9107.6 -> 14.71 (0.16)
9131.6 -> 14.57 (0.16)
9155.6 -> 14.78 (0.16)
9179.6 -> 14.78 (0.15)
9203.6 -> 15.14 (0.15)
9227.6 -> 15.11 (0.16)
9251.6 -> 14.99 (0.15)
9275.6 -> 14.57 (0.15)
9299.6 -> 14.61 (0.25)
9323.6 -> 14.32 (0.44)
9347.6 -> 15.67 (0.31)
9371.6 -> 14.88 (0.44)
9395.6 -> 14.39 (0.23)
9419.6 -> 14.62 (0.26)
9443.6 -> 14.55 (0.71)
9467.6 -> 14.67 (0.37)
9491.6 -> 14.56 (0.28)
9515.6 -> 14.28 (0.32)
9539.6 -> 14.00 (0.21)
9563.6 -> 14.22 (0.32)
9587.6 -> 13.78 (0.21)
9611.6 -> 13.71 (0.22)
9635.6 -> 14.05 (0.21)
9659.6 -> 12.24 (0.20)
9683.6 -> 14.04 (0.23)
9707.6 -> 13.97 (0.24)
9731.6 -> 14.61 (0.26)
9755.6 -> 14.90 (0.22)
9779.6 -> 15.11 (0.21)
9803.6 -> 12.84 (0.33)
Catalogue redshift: 0.13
